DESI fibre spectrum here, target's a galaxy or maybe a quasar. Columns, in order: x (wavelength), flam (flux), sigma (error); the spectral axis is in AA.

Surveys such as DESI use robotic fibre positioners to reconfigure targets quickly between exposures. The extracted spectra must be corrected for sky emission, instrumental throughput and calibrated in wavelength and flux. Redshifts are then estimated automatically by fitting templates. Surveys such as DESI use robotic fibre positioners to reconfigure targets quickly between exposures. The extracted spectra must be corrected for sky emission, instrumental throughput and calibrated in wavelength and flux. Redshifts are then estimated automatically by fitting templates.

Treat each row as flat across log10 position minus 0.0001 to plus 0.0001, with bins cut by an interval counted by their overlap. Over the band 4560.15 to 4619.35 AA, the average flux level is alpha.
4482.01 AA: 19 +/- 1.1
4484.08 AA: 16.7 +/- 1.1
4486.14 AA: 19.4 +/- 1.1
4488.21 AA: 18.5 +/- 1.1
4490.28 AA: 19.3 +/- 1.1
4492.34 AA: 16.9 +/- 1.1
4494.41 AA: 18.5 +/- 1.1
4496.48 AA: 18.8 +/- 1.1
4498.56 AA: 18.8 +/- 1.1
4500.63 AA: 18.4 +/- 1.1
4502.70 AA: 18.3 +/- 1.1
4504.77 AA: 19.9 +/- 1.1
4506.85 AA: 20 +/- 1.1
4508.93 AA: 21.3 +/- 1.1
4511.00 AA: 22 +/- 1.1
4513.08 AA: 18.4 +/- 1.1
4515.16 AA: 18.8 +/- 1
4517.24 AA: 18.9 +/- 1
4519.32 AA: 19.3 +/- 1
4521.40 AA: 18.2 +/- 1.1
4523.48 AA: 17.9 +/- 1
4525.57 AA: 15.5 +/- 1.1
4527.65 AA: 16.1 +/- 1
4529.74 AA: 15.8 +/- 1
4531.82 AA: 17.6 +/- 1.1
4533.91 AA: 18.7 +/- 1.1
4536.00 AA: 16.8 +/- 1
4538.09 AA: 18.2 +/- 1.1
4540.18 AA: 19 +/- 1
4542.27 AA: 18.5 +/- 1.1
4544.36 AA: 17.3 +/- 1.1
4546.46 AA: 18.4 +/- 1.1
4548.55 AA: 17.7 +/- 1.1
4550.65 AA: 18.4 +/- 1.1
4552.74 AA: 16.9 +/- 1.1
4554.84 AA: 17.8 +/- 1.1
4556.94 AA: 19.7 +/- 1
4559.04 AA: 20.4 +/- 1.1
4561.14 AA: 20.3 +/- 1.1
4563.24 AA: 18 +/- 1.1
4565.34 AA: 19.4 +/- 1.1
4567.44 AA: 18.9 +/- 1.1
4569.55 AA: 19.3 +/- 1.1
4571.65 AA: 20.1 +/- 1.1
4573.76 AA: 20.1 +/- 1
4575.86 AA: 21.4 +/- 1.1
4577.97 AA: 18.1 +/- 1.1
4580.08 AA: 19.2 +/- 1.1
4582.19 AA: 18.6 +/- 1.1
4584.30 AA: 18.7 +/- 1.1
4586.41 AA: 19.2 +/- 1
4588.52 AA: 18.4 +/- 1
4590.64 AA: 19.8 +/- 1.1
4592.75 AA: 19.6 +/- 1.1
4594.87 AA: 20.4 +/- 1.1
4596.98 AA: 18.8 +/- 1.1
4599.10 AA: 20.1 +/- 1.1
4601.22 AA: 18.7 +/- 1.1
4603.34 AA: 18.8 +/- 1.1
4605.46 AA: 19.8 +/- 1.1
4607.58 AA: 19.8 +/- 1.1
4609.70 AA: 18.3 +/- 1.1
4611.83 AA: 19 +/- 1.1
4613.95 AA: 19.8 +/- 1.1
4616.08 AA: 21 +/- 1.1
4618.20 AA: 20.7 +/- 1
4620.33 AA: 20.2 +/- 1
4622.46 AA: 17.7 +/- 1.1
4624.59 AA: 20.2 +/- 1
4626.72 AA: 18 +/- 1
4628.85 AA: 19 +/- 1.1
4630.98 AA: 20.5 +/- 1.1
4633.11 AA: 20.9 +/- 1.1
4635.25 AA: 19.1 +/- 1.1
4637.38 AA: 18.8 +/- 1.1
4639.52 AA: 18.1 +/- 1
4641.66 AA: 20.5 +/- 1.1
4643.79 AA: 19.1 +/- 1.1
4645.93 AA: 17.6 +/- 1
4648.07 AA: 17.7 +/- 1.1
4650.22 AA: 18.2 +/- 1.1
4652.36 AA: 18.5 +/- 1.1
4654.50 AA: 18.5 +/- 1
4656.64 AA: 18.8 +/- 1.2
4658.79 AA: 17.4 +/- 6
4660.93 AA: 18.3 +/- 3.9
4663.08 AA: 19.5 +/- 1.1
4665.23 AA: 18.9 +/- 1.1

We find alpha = 19.4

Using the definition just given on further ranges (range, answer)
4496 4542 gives 18.5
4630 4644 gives 19.6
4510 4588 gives 18.6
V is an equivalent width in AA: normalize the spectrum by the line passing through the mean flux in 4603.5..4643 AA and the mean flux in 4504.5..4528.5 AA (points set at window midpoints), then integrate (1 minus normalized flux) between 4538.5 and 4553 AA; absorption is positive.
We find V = 0.7 AA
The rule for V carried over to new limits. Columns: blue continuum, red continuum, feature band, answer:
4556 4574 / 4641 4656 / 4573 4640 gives -1.26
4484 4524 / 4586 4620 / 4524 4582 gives 2.50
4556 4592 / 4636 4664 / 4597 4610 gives -0.14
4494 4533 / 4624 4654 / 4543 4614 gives -1.16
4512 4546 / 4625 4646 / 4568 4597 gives -1.36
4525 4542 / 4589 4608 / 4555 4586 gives -1.41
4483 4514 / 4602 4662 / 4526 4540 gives 1.32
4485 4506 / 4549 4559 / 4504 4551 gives 0.39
